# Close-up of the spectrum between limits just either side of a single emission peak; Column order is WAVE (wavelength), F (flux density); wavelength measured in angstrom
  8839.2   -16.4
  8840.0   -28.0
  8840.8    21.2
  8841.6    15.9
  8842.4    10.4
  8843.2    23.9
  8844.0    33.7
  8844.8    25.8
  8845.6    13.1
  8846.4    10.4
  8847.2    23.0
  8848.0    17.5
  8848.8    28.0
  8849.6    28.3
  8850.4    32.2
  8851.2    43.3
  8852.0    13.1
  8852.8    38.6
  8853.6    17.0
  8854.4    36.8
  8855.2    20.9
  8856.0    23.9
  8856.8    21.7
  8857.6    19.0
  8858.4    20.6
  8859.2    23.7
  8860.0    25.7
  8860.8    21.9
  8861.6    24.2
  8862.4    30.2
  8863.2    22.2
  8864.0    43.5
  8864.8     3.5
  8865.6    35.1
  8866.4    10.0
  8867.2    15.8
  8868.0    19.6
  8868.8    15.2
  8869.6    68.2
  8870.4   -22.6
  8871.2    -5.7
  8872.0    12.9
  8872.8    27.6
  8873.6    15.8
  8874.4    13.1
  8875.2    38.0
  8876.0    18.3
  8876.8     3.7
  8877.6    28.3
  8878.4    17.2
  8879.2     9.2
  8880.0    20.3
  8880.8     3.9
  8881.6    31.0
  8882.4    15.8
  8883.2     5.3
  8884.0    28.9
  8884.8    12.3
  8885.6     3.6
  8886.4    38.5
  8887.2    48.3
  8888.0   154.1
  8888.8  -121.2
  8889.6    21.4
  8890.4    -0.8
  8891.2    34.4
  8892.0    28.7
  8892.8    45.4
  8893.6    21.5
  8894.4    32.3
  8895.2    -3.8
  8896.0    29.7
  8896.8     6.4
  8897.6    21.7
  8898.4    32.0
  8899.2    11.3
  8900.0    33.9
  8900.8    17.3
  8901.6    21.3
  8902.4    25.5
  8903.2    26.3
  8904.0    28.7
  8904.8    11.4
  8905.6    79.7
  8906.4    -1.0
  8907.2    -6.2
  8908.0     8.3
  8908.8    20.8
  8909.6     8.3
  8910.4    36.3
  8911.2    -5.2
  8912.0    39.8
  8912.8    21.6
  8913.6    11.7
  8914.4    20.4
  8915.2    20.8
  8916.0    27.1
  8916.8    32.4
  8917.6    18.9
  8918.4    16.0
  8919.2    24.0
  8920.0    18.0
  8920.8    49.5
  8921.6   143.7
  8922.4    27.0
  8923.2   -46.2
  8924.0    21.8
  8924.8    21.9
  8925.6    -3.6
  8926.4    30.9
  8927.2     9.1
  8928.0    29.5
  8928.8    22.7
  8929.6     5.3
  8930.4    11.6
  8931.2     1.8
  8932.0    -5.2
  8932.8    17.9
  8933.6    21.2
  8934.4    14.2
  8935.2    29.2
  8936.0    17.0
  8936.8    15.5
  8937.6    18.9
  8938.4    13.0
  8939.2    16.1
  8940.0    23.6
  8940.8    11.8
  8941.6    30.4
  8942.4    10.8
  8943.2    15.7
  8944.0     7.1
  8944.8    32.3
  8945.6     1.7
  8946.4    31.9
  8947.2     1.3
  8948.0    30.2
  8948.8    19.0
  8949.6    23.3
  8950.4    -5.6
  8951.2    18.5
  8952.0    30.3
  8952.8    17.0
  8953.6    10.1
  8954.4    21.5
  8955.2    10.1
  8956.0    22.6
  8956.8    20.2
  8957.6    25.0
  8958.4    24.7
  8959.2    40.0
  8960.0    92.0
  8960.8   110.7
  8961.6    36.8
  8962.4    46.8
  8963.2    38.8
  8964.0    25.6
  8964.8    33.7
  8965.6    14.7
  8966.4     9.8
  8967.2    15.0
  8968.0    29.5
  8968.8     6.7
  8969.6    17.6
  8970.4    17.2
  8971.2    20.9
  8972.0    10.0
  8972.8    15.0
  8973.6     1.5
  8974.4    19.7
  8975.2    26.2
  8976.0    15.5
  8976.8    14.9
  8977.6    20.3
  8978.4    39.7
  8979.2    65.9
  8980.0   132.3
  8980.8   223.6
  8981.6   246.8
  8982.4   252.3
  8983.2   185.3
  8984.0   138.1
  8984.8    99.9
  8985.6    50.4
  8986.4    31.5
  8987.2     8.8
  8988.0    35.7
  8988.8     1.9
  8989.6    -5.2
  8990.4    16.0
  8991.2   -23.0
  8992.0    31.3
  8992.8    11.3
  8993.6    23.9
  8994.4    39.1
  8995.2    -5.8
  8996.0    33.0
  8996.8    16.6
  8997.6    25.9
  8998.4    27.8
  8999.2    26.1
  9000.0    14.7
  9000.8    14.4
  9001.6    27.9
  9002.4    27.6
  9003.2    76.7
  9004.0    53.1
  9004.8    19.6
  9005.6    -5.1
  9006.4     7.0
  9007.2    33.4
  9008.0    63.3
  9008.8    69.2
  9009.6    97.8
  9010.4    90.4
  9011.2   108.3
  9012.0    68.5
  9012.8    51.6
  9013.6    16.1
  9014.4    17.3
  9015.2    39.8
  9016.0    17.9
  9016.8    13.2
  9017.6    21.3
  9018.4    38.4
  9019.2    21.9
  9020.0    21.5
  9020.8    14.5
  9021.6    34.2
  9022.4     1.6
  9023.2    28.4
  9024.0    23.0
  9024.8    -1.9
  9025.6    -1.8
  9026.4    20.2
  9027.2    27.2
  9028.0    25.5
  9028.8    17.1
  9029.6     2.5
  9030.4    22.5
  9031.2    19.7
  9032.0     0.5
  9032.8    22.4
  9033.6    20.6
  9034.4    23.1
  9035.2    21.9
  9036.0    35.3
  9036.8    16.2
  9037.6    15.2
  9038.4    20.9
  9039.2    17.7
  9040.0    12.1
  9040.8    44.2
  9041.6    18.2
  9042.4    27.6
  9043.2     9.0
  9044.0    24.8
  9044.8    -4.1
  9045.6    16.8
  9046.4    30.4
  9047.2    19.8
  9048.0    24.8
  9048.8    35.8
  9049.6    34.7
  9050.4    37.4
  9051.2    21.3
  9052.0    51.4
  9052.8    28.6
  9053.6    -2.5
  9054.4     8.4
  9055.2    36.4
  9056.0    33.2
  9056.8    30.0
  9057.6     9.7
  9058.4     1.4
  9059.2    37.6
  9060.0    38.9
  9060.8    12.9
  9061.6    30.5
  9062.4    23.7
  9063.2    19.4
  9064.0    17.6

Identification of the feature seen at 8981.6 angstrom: Halpha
